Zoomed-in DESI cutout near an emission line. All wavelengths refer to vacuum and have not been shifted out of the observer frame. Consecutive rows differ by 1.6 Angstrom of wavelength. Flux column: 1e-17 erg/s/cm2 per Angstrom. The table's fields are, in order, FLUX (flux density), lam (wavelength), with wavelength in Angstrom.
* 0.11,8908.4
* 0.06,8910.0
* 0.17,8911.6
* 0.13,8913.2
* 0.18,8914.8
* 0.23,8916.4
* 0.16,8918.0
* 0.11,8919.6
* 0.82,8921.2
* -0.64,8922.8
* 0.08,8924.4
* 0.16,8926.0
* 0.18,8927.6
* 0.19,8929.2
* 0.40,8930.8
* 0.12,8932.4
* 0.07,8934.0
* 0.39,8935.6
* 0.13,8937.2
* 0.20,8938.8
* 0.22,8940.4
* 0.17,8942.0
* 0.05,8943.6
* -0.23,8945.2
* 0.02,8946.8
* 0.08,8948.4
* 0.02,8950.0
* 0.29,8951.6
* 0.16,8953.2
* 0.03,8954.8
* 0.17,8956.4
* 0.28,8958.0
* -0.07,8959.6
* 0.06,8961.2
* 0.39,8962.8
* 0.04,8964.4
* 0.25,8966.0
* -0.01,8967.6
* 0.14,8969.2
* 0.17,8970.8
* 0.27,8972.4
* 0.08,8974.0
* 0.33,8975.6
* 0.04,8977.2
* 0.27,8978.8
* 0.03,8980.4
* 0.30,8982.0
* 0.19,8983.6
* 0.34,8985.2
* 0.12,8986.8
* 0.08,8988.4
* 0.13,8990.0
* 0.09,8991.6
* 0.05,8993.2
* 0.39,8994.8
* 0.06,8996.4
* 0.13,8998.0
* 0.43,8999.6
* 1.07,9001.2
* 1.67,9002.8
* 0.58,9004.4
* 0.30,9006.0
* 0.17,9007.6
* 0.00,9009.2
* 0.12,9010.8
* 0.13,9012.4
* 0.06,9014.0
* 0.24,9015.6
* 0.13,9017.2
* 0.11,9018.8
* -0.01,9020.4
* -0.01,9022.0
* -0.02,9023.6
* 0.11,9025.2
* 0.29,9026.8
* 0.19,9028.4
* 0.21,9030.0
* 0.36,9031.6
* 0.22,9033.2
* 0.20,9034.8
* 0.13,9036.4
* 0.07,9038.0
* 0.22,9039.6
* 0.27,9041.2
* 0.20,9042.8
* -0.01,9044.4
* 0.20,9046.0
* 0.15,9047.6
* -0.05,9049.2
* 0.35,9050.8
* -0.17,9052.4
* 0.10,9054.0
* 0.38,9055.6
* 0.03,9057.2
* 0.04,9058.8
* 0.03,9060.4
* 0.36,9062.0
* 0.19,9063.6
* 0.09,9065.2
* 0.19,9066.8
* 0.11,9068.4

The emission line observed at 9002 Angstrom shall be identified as H-beta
